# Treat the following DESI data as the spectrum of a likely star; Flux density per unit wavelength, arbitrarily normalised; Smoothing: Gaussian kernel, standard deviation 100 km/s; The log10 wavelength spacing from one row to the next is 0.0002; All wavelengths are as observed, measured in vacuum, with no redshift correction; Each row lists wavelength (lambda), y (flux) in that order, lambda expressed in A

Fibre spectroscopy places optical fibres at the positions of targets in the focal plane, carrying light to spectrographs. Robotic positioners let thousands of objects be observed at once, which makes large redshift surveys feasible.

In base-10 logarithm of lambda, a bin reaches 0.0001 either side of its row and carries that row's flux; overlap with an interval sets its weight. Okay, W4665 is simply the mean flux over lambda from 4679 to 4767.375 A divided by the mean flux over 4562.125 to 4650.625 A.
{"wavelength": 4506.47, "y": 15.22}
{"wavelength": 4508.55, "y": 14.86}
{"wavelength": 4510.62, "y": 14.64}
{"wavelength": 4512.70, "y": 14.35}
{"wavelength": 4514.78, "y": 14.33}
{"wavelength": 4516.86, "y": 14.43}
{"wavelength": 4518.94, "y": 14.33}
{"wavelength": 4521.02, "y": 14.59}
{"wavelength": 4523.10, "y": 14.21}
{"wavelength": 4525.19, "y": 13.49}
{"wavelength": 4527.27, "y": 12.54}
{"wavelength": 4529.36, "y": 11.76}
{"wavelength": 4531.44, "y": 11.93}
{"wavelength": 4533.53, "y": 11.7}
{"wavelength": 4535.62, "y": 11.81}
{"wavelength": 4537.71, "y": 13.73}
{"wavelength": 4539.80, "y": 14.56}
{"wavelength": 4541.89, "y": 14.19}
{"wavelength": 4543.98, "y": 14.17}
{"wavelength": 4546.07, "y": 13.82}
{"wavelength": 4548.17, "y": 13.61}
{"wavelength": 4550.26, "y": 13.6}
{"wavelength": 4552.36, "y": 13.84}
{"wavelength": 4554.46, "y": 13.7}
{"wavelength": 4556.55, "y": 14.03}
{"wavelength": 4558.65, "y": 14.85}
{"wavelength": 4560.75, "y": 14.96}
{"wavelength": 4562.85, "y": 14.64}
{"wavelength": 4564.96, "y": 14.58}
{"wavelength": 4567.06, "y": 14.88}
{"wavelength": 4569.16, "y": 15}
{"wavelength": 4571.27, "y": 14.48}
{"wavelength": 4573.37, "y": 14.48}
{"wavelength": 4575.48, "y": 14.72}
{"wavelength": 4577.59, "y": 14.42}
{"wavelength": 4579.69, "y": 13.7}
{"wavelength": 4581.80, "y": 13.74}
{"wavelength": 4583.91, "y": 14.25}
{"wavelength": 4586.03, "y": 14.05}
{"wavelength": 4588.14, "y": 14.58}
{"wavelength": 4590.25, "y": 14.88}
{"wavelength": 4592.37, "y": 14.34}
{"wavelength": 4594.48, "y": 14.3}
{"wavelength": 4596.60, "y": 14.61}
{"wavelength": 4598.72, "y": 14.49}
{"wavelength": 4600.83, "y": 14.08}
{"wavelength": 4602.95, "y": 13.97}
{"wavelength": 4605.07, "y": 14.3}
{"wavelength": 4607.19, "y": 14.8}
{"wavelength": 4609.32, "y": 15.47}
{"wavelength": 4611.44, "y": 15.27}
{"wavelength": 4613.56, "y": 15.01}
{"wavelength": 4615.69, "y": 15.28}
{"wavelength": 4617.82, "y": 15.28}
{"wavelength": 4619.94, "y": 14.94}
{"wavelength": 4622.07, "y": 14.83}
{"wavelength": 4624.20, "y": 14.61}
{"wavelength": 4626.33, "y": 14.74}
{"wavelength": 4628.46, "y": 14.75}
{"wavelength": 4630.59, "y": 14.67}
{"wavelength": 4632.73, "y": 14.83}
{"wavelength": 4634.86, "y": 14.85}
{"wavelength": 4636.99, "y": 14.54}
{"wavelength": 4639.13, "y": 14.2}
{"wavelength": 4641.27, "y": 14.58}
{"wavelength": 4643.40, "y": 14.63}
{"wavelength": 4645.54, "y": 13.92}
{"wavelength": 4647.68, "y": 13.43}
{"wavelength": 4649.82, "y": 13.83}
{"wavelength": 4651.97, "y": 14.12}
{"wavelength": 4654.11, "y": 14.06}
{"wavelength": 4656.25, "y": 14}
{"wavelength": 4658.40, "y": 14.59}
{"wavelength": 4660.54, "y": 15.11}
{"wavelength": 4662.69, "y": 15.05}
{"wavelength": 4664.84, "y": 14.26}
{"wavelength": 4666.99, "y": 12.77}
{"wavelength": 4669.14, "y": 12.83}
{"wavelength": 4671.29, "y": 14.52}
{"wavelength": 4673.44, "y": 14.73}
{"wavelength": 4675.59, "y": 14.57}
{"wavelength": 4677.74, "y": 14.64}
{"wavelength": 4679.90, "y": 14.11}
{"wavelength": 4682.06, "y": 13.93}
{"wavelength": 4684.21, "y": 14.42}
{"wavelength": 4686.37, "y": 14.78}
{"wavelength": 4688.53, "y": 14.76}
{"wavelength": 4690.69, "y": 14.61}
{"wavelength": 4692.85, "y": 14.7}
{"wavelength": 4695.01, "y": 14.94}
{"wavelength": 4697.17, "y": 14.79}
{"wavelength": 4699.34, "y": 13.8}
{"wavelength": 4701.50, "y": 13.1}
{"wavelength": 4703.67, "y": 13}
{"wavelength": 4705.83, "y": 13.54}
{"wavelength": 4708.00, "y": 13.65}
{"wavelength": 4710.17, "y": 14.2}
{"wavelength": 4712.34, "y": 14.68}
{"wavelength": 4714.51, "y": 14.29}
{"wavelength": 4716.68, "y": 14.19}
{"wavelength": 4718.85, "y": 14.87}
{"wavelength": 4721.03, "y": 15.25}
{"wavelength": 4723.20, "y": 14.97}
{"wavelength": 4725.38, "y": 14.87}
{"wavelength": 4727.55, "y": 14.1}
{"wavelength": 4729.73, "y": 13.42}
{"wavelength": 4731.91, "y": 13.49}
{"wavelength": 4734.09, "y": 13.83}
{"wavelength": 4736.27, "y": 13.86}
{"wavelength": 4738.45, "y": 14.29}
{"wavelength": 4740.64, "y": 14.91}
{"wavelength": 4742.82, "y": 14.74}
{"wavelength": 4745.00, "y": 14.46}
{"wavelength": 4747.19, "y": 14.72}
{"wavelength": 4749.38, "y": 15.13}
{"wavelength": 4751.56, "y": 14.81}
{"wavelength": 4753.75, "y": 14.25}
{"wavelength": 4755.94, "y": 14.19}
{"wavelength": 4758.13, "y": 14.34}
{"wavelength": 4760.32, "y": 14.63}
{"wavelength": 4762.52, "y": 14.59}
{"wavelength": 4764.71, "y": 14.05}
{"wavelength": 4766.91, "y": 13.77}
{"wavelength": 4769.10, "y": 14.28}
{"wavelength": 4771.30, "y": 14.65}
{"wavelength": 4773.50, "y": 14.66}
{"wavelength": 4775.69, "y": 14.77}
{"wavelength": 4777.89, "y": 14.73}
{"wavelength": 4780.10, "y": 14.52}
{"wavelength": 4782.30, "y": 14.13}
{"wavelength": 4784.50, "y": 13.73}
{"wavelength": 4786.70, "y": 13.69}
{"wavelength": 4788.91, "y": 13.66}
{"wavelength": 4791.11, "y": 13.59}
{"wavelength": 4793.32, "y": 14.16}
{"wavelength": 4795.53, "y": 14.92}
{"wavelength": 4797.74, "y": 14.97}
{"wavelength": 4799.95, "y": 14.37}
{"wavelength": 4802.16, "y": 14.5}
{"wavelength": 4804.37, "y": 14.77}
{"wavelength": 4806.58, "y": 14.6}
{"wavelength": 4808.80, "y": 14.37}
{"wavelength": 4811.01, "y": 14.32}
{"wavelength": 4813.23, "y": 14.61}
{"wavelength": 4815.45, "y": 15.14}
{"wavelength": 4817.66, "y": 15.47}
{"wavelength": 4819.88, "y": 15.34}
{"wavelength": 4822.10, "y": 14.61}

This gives 0.98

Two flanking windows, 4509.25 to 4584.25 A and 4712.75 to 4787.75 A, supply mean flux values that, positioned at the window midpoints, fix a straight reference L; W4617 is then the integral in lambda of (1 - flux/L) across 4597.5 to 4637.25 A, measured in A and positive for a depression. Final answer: -1.9 A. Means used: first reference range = 14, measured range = 14.8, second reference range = 14.4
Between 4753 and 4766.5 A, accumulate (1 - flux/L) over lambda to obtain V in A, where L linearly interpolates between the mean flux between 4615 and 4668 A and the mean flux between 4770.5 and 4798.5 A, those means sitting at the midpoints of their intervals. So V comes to 0.0 A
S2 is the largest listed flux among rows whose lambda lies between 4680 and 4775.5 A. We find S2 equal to 15.25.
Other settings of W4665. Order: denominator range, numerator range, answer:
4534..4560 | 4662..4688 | 1.03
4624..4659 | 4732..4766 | 1.00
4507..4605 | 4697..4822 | 1.02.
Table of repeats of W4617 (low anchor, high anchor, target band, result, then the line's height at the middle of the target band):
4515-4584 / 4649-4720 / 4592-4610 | -0.57 A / 14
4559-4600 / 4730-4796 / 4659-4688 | 0.18 A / 14.4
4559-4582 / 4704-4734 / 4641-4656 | 0.34 A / 14.4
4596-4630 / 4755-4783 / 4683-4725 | 0.61 A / 14.6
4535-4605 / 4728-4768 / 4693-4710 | 0.46 A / 14.3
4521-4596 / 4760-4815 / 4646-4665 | -0.19 A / 14.1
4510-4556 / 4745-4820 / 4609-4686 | -2.62 A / 14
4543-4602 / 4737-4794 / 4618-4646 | -0.64 A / 14.3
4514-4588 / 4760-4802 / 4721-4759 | -0.44 A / 14.2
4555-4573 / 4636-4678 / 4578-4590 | 0.34 A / 14.6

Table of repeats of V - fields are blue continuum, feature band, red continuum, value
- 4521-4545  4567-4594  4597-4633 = -0.6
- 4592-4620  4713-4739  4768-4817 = 0.4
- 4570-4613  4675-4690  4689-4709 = -0.4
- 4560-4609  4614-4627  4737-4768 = -0.4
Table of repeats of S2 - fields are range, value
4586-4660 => 15.47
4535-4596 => 15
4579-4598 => 14.88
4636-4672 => 15.11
